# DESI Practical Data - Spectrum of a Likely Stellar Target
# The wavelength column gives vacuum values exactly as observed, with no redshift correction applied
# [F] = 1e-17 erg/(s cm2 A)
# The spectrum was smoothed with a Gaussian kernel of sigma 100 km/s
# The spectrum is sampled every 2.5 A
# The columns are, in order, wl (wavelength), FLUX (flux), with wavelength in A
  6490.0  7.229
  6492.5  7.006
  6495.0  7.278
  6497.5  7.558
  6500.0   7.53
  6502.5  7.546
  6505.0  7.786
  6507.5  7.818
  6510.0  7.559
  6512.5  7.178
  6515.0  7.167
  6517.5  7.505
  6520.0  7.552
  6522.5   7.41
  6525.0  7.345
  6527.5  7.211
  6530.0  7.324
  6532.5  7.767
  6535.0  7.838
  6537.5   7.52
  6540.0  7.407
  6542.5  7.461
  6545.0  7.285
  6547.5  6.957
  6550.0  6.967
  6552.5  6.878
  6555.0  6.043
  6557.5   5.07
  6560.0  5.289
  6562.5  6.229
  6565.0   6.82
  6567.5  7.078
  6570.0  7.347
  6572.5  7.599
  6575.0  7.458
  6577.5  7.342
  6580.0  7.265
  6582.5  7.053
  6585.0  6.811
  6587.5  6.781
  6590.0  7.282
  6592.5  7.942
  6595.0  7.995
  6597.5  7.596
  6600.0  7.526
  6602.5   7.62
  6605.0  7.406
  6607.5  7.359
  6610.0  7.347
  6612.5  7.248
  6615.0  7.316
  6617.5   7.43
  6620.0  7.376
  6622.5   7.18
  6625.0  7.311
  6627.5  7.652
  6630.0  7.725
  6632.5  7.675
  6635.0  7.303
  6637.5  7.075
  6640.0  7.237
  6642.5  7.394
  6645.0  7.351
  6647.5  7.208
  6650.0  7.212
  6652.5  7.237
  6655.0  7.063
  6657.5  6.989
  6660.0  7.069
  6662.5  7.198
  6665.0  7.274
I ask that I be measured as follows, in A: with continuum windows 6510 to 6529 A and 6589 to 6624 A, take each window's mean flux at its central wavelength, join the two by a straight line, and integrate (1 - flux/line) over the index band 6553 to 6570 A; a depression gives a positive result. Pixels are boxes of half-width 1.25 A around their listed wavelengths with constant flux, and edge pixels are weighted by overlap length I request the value 2.7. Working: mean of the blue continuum 7.35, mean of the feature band 6.22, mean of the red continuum 7.47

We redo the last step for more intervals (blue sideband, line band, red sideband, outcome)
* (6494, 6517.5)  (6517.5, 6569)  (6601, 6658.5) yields 3.19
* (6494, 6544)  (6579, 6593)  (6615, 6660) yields 0.46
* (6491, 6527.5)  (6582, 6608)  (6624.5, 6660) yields -0.19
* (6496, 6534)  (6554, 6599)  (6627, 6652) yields 2.88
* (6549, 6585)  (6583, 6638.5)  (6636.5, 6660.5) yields -3.35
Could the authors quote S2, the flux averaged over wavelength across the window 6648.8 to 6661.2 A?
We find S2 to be 7.11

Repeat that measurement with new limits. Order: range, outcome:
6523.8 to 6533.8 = 7.41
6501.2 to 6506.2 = 7.66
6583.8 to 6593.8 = 7.21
